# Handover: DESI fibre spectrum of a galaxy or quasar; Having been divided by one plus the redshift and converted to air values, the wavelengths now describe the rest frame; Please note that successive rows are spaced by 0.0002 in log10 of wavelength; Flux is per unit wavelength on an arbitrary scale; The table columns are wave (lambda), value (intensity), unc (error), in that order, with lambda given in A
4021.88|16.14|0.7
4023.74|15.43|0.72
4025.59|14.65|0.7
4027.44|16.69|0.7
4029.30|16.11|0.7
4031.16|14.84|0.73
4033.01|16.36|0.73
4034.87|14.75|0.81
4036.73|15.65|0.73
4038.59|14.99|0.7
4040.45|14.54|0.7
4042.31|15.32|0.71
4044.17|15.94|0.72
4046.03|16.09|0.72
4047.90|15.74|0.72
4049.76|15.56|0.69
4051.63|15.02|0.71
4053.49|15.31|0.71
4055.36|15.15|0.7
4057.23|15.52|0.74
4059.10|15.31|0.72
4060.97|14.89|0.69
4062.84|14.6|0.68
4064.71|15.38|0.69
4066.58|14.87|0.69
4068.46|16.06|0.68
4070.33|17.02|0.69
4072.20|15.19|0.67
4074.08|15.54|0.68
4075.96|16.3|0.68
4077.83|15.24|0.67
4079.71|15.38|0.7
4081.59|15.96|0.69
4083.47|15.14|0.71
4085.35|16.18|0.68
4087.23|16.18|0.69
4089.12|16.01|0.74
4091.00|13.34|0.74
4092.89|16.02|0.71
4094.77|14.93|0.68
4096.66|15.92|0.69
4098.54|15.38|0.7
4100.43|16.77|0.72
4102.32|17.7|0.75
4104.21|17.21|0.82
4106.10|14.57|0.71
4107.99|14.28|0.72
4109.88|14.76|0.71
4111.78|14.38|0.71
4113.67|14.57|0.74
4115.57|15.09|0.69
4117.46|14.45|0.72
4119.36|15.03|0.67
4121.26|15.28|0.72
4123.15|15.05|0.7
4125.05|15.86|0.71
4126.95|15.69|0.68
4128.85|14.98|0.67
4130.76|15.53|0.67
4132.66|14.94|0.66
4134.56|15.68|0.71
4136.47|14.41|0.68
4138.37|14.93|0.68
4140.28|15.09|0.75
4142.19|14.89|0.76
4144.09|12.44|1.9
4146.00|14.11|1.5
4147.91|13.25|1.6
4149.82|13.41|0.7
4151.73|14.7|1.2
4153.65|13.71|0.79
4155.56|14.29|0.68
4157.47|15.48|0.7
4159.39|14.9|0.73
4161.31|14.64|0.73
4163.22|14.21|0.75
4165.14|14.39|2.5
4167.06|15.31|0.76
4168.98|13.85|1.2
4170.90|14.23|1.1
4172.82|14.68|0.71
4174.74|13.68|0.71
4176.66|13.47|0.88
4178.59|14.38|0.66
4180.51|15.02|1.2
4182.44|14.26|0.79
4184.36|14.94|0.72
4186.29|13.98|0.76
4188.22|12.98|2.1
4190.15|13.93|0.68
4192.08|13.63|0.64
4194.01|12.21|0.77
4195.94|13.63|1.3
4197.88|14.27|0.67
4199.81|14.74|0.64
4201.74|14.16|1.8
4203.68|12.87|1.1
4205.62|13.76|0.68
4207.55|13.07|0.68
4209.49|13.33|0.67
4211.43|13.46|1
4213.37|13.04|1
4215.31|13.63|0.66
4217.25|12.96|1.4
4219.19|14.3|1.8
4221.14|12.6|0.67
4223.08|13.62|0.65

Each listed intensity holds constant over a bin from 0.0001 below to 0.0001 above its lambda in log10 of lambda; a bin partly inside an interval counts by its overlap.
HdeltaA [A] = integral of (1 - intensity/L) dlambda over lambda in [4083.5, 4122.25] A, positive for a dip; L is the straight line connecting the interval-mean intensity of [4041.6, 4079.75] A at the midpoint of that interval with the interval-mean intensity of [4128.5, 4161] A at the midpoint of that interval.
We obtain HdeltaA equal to -1.0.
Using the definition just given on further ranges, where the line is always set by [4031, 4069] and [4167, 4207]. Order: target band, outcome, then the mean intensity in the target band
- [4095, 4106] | -1.12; 16.3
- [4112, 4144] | -1.00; 15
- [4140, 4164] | 0.15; 14.2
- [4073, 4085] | -0.46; 15.6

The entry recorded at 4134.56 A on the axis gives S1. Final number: 15.68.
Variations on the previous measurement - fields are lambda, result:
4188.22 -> 12.98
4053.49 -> 15.31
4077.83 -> 15.24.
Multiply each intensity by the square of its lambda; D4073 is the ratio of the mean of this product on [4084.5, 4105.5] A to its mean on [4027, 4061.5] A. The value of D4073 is 1.06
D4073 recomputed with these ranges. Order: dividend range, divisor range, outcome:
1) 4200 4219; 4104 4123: 0.95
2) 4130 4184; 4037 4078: 0.98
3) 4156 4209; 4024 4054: 0.98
